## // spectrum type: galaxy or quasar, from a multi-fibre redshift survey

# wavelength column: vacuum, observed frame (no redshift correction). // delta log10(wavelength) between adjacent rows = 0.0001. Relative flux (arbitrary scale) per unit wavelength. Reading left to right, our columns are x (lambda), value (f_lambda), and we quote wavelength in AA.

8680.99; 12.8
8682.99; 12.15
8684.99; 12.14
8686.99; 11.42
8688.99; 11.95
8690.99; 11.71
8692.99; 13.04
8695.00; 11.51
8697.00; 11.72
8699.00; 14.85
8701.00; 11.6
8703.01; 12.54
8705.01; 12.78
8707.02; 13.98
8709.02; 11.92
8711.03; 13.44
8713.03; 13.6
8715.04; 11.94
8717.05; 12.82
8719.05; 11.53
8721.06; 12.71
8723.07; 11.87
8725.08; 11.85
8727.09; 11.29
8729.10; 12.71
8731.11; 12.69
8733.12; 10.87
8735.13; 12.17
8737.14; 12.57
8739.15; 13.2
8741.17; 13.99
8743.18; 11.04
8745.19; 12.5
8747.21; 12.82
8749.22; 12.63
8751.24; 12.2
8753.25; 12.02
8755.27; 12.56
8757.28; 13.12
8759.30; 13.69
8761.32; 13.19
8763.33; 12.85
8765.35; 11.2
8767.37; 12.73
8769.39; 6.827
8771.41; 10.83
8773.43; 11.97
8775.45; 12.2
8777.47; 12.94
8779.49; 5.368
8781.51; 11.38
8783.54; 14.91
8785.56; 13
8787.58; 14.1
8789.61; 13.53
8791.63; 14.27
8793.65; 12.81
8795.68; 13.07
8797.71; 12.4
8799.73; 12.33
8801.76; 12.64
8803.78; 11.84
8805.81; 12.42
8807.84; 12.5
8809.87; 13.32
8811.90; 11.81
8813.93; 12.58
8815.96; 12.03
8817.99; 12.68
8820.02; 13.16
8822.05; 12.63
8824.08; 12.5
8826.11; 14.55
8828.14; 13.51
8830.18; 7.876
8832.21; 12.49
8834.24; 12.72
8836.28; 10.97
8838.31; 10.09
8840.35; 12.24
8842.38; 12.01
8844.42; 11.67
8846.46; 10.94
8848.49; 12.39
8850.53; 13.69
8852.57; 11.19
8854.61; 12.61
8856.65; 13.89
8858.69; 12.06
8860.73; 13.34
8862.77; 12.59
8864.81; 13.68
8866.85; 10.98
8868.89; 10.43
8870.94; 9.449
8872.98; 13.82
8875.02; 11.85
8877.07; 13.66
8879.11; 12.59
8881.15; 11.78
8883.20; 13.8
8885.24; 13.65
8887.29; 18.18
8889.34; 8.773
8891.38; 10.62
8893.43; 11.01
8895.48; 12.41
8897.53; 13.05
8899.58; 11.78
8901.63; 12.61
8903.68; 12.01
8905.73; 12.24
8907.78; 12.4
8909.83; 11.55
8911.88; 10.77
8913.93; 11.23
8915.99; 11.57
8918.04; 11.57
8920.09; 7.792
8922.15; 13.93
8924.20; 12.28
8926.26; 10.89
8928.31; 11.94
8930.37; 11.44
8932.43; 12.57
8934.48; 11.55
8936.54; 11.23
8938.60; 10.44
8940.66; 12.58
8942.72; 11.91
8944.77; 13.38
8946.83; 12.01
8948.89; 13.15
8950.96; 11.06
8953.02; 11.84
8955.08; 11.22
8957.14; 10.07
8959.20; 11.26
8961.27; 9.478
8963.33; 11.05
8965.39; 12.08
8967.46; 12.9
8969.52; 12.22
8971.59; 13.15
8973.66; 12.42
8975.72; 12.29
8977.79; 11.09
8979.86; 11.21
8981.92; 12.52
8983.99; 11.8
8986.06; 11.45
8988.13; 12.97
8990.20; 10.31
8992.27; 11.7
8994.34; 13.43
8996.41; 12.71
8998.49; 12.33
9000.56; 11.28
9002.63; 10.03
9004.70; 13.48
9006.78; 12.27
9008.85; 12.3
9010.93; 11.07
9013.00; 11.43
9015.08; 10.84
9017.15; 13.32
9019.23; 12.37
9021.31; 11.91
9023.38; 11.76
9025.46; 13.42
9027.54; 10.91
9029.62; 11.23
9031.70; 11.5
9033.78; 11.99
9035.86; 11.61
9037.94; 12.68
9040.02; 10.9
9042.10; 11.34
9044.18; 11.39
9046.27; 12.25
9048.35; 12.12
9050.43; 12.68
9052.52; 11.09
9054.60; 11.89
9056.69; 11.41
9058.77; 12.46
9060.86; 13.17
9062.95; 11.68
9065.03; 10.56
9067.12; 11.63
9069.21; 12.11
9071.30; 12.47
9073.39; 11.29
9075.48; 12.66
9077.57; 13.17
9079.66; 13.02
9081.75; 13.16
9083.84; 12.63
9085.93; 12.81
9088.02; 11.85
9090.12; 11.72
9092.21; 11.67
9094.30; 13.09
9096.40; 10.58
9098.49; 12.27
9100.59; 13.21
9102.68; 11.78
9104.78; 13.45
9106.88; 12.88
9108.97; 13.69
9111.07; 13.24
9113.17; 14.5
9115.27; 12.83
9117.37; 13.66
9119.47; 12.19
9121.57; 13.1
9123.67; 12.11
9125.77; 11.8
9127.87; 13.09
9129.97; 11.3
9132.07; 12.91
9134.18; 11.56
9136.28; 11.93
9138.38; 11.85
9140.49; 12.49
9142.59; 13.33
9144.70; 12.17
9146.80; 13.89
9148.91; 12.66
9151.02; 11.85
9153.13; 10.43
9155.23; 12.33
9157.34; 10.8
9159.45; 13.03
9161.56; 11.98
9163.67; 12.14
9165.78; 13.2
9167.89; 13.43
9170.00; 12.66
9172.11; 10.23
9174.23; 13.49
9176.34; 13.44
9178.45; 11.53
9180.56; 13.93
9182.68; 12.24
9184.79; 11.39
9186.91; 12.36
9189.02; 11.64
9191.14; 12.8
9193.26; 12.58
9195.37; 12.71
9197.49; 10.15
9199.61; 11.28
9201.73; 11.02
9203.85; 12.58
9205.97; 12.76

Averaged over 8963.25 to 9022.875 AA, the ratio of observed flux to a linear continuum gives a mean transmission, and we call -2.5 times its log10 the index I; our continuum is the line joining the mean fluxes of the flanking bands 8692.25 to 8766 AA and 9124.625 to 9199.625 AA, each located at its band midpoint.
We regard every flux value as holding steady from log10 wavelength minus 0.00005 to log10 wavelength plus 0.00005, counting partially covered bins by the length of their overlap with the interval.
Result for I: 0.03 mag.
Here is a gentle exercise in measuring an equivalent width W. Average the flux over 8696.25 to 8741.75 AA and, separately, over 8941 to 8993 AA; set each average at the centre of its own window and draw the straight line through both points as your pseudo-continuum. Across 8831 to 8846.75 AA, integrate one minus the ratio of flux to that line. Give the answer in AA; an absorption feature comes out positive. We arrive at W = 0.7 AA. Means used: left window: 12.5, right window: 11.8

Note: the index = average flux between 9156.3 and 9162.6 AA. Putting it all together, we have 11.9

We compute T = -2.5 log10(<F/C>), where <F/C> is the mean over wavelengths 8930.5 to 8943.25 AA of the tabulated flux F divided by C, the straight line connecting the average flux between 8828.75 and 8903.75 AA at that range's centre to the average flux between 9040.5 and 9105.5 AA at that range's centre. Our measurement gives 0.041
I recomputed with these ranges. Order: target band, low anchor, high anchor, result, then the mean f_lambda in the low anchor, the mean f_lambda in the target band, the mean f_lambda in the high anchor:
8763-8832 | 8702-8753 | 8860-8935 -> 0.01 mag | 12.5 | 12.2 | 12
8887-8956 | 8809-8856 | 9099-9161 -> 0.04 mag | 12.2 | 11.8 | 12.5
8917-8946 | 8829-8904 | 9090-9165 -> 0.05 mag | 12.1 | 11.7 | 12.4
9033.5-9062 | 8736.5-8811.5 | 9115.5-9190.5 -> 0.04 mag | 12.3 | 11.9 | 12.4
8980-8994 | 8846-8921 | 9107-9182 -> 0.04 mag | 12.1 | 11.8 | 12.5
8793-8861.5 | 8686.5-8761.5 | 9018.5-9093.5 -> 0.00 mag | 12.5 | 12.3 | 12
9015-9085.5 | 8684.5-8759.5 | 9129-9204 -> 0.02 mag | 12.4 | 12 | 12.2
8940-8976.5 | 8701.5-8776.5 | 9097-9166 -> 0.05 mag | 12.3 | 11.9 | 12.5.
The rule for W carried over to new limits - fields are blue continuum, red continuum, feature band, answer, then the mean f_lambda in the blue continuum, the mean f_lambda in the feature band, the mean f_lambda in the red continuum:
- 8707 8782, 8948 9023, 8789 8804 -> -1.1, 12.1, 12.9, 11.8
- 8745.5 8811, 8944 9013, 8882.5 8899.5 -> -0.8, 12.3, 12.6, 11.9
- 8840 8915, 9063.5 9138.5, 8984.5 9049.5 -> 2.5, 12.2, 11.9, 12.4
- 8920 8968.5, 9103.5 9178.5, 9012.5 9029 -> 0.0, 11.7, 12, 12.5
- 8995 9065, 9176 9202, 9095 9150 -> -2.9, 11.9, 12.6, 12.1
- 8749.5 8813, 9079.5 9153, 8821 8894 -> 0.5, 12.3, 12.2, 12.5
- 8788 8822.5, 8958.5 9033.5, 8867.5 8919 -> 1.0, 12.7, 12.1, 11.9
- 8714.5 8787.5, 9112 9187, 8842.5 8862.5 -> -0.4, 12.1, 12.4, 12.4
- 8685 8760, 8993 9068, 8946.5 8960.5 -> 0.7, 12.4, 11.4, 11.9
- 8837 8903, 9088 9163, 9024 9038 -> 0.6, 12.3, 11.8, 12.4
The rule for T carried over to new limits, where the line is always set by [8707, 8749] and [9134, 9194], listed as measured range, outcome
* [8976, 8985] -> 0.06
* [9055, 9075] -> 0.04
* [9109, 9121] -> -0.08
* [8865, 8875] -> 0.09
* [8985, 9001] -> 0.03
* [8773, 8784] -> 0.11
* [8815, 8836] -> 0.00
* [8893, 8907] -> 0.02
